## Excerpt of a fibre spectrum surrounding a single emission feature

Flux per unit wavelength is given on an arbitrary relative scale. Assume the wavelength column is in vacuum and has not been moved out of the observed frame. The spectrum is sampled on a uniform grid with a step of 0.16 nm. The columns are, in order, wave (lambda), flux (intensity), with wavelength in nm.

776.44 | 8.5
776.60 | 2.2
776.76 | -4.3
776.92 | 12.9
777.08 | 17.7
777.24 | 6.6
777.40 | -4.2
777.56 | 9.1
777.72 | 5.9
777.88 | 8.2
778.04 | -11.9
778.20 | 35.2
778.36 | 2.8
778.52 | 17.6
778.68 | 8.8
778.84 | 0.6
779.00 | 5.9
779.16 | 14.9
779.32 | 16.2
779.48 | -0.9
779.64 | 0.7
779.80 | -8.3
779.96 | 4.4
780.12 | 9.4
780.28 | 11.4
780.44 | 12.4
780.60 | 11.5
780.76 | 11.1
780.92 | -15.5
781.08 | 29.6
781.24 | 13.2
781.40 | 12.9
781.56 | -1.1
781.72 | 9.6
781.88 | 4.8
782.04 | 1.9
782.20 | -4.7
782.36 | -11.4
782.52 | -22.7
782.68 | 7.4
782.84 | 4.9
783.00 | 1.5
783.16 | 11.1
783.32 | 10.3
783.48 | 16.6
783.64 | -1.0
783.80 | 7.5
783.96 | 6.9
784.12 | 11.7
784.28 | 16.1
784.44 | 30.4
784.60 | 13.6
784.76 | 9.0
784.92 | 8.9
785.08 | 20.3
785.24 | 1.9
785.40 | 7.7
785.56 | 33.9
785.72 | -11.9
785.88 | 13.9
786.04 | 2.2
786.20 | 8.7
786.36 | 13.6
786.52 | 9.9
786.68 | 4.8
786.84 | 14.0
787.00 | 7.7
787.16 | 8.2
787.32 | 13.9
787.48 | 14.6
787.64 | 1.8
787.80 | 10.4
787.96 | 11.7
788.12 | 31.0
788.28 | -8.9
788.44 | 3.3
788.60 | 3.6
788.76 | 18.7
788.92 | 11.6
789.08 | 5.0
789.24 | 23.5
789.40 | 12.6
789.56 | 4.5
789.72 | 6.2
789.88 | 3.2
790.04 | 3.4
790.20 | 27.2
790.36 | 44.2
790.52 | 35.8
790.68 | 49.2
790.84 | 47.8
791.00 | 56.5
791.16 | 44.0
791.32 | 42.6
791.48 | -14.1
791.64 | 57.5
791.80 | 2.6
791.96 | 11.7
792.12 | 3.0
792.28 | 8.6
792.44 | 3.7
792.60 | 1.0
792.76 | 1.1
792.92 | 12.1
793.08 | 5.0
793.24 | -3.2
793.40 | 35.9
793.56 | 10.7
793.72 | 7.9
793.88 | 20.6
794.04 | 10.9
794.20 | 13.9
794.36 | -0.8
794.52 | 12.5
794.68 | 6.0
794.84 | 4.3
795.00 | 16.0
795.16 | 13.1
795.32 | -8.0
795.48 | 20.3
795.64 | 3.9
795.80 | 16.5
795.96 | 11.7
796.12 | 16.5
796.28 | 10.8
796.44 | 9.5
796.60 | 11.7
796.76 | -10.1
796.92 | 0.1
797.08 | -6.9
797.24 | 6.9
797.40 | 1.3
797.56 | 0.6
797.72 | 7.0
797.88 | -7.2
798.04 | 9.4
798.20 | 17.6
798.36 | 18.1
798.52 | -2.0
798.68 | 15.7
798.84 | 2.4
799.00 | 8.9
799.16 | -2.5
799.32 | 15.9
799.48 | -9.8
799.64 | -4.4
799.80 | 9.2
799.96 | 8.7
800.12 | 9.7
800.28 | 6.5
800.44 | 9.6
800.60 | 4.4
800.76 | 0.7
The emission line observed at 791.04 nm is [O II]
